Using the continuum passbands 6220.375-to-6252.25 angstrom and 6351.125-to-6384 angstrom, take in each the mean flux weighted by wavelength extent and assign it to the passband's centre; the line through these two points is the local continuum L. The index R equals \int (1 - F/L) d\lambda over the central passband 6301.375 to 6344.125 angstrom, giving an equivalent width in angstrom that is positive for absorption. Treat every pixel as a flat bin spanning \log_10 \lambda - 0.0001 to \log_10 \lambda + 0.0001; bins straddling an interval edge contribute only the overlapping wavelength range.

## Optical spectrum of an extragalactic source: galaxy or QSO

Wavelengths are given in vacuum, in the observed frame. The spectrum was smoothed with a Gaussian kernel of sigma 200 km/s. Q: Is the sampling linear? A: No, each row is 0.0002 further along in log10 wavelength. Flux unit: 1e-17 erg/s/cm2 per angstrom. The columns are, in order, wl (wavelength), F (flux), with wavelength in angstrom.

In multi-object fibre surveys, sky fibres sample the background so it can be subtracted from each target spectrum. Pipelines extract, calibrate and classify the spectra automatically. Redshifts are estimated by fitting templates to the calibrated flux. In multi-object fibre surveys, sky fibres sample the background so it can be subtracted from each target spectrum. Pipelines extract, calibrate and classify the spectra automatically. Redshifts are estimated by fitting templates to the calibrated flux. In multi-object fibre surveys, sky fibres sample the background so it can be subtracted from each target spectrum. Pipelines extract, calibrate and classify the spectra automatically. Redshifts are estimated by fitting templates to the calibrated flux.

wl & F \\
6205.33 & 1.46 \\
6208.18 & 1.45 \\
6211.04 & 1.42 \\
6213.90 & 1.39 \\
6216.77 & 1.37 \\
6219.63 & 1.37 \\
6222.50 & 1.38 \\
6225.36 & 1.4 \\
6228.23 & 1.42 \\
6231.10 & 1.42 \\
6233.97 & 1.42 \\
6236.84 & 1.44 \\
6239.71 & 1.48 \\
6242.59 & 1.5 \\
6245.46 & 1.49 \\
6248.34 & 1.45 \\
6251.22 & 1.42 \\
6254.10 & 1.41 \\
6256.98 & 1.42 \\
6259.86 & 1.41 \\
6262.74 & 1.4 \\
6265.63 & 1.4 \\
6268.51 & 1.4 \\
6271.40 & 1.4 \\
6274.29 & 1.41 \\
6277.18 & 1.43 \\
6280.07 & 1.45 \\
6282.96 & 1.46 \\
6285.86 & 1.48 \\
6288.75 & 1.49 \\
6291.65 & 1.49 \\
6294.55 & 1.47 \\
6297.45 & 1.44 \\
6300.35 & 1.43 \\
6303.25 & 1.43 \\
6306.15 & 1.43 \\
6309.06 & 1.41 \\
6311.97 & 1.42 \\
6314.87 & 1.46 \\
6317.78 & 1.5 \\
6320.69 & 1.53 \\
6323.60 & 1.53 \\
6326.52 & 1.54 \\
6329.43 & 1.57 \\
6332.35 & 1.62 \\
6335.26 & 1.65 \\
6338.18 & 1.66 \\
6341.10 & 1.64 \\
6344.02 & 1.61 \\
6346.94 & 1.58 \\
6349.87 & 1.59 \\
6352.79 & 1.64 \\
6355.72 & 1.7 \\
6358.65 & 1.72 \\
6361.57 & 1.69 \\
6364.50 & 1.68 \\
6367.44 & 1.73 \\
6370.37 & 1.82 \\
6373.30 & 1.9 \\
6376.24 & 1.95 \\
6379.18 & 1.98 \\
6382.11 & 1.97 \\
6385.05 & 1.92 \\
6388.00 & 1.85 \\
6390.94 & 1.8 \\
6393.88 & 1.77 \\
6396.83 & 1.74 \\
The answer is 3.7 angstrom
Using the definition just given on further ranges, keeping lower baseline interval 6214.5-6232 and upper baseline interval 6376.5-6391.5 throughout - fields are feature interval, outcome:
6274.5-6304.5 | 2.8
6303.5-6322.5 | 2.5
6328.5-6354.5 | 2.3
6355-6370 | 1.1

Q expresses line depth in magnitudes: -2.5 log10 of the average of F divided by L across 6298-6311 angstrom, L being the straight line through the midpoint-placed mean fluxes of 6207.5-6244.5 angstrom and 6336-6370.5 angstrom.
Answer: 0.106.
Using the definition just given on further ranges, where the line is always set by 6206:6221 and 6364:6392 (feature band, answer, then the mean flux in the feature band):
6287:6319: 0.14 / 1.45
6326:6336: 0.09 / 1.6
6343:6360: 0.10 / 1.64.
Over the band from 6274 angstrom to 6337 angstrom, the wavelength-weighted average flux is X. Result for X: 1.49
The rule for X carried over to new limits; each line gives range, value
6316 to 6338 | 1.57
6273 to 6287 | 1.45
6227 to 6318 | 1.44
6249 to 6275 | 1.41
